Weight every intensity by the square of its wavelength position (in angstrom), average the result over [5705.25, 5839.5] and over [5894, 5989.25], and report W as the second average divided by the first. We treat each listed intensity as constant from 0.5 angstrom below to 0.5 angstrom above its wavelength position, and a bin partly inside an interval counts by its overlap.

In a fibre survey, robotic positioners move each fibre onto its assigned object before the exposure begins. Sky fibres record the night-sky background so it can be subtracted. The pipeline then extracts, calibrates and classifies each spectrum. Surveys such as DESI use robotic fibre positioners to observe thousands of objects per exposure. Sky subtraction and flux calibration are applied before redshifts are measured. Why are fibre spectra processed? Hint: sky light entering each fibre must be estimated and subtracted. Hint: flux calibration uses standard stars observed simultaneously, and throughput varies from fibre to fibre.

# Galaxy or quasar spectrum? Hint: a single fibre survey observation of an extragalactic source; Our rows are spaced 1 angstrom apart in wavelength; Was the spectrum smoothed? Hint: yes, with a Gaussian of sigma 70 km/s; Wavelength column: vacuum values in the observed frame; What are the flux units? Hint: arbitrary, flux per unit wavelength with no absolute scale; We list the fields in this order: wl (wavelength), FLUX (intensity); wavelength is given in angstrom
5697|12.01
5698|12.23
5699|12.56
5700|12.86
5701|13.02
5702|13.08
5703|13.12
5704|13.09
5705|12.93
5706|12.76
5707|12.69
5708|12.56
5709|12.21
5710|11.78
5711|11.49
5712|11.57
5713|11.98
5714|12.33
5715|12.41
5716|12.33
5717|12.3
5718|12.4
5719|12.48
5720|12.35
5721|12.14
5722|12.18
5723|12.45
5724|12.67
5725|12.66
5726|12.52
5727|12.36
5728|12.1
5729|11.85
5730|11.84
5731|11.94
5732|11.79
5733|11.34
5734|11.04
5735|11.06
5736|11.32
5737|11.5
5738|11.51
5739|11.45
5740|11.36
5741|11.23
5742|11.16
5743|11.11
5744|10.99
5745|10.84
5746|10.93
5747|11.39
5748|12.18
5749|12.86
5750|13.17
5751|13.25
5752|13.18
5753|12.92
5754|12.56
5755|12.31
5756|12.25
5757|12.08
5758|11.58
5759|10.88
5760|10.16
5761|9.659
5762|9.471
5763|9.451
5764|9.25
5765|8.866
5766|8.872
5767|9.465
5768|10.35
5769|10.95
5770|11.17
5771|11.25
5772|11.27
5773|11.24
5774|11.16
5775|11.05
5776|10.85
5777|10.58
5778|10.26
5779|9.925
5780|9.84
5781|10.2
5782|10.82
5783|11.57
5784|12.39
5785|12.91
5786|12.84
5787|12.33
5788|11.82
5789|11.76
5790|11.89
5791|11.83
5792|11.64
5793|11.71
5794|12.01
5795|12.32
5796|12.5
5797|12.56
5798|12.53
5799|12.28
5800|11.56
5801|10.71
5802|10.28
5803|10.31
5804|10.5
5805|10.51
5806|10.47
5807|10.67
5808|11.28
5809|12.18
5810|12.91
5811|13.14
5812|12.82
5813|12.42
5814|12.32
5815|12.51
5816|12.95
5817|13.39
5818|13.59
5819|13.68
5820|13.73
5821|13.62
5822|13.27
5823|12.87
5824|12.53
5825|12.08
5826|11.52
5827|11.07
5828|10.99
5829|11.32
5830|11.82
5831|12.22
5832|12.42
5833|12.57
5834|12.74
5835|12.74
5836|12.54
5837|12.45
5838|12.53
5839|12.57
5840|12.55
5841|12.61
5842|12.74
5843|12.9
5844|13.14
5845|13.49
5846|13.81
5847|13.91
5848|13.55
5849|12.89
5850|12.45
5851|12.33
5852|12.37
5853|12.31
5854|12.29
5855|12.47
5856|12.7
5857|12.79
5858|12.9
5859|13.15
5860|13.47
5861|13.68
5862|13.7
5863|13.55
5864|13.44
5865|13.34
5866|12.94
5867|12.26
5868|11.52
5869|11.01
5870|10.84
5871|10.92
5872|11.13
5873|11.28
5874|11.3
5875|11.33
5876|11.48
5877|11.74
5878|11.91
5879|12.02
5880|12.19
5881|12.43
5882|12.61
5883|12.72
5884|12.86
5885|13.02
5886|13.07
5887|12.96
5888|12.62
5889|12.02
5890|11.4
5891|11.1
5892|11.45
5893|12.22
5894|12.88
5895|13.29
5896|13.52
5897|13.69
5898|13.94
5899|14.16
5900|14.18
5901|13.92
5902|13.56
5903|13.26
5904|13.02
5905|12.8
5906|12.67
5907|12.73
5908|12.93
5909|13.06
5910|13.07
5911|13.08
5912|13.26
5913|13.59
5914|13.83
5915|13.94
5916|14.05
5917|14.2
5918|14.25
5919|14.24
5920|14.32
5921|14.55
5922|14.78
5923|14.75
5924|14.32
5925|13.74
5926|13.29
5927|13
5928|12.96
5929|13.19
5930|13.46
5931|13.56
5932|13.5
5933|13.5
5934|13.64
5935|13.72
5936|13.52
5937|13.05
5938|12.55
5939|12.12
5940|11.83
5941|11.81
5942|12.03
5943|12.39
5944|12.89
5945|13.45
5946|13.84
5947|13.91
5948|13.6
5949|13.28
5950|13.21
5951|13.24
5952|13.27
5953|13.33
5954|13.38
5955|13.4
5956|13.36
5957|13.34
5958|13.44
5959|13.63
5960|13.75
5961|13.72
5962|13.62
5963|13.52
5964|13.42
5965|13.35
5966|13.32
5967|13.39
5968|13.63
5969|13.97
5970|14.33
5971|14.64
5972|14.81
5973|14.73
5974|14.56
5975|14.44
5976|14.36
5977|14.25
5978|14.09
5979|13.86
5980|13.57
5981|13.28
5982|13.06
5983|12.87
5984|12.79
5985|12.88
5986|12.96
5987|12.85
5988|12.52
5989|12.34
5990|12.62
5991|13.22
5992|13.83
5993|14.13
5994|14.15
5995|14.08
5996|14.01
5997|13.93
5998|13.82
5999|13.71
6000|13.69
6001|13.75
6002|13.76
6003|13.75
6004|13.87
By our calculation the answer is 1.21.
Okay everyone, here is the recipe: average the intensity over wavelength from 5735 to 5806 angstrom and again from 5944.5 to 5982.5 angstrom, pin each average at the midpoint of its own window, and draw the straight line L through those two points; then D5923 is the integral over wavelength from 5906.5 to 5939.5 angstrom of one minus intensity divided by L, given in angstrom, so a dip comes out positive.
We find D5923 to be -0.9 angstrom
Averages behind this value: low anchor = 11.3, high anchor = 13.7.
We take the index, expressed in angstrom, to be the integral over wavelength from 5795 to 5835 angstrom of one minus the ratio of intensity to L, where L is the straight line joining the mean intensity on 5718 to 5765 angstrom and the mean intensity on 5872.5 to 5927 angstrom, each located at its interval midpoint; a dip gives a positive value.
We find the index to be 0.54 angstrom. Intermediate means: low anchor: 11.6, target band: 12.1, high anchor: 13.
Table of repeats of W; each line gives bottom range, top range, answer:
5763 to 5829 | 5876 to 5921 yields 1.17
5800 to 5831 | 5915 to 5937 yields 1.19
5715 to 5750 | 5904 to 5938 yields 1.22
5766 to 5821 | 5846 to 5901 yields 1.11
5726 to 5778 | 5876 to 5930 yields 1.23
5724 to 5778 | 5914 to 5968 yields 1.27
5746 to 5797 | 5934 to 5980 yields 1.27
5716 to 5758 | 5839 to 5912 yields 1.11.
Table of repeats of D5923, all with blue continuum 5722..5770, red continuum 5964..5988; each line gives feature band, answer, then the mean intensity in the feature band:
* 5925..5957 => 0.49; 13.2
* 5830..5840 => -0.16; 12.5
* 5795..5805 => 0.41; 11.5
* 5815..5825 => -0.86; 13.2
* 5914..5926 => -0.98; 14.2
